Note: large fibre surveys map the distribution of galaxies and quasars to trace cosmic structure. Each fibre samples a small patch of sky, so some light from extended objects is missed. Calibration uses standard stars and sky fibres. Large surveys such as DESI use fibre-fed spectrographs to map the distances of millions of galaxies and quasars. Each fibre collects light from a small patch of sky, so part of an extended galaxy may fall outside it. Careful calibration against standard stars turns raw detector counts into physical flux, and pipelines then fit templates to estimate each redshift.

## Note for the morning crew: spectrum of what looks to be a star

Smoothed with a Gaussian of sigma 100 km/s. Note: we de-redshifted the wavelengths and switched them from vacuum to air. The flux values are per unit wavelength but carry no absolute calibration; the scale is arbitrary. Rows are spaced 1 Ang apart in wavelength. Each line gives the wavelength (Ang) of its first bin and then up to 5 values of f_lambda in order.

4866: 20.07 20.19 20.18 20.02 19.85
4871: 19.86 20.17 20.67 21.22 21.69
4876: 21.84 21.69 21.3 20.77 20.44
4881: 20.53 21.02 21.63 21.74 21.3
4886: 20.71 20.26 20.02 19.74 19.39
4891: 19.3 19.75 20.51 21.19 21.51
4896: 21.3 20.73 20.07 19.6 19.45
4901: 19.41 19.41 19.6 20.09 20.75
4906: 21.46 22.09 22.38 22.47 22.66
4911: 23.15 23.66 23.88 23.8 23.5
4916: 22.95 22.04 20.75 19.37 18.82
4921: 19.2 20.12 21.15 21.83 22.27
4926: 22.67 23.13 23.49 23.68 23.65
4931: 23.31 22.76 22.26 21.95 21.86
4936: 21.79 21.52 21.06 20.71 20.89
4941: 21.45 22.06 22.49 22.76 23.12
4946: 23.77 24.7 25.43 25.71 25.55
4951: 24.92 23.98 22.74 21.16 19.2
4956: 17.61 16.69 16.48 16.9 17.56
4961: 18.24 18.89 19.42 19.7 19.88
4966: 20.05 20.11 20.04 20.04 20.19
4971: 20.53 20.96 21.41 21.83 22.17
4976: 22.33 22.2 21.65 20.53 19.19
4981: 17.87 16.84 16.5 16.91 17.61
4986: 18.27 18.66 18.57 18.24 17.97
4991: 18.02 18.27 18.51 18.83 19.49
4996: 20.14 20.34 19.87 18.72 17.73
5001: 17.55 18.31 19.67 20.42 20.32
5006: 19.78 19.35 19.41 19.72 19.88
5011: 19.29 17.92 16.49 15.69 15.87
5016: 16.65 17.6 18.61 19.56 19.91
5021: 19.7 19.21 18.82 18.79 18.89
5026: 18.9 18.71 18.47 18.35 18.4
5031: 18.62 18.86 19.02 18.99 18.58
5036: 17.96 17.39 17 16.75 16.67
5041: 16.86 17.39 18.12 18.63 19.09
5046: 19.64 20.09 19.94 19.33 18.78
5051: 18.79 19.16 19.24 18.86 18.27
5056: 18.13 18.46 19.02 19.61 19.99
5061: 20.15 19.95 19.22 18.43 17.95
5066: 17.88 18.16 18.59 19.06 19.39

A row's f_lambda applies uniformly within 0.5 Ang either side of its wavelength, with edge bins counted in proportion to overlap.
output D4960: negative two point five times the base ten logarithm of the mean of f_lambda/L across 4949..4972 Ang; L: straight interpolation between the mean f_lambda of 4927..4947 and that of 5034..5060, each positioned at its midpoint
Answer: 0.08 mag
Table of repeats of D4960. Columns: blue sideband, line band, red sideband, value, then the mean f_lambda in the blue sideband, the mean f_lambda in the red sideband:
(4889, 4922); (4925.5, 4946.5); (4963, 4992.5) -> -0.10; 21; 19.5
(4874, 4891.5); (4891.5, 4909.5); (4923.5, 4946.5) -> 0.04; 20.8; 22.4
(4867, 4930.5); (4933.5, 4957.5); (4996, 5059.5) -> -0.10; 21.1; 18.6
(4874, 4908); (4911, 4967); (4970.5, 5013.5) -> -0.08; 20.6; 19.3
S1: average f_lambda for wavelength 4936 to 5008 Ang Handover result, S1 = 20.2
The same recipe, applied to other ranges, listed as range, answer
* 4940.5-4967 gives 21.2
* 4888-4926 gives 21.1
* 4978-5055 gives 18.6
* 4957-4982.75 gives 19.7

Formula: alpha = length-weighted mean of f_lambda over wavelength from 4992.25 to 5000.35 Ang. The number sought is 19.2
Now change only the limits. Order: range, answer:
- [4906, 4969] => 21.6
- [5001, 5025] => 18.7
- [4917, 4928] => 21.1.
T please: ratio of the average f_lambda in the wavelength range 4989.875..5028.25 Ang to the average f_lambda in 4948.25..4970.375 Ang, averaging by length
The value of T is 0.9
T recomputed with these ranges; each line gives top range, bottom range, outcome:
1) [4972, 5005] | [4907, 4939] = 0.87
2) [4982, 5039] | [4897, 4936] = 0.85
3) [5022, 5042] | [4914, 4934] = 0.83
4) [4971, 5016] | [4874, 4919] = 0.90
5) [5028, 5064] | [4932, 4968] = 0.88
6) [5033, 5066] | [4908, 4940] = 0.84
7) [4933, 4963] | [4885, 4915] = 1.02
